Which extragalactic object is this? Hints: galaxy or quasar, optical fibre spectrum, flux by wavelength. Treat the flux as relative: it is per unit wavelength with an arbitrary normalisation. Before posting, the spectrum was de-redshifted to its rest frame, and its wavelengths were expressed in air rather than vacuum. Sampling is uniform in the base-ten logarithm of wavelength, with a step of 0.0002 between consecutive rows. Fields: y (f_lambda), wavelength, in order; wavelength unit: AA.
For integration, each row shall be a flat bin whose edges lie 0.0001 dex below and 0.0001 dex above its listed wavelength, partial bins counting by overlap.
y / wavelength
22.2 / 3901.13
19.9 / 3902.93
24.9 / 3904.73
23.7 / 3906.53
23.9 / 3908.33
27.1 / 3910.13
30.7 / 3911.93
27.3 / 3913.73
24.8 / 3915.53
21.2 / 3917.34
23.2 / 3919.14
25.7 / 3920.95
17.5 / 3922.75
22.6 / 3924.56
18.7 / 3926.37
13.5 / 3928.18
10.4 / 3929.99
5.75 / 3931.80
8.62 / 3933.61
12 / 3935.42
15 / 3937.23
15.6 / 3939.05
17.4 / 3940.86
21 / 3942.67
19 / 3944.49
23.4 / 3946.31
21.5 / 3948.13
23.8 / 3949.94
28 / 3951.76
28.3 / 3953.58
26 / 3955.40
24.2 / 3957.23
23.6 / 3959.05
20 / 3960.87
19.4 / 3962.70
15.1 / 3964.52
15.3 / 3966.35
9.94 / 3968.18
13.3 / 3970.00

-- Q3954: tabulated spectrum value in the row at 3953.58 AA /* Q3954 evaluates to 28.3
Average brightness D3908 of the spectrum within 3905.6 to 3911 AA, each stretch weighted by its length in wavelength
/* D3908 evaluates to 24.9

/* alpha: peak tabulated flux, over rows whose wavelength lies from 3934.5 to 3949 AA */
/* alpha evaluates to 23.4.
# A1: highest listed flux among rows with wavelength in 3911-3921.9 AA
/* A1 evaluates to 30.7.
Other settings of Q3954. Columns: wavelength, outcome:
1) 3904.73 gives 24.9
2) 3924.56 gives 22.6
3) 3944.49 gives 19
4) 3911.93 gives 30.7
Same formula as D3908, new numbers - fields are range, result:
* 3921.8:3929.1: 18.1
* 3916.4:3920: 22.2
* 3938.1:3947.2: 19.2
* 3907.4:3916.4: 26.8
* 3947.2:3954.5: 25.4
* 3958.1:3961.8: 21.8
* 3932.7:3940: 12.8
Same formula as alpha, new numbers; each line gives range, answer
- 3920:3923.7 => 25.7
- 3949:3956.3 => 28.3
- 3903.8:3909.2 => 24.9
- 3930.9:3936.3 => 12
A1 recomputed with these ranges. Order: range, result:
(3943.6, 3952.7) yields 28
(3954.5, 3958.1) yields 26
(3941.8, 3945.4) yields 21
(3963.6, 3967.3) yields 15.3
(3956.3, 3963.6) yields 24.2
